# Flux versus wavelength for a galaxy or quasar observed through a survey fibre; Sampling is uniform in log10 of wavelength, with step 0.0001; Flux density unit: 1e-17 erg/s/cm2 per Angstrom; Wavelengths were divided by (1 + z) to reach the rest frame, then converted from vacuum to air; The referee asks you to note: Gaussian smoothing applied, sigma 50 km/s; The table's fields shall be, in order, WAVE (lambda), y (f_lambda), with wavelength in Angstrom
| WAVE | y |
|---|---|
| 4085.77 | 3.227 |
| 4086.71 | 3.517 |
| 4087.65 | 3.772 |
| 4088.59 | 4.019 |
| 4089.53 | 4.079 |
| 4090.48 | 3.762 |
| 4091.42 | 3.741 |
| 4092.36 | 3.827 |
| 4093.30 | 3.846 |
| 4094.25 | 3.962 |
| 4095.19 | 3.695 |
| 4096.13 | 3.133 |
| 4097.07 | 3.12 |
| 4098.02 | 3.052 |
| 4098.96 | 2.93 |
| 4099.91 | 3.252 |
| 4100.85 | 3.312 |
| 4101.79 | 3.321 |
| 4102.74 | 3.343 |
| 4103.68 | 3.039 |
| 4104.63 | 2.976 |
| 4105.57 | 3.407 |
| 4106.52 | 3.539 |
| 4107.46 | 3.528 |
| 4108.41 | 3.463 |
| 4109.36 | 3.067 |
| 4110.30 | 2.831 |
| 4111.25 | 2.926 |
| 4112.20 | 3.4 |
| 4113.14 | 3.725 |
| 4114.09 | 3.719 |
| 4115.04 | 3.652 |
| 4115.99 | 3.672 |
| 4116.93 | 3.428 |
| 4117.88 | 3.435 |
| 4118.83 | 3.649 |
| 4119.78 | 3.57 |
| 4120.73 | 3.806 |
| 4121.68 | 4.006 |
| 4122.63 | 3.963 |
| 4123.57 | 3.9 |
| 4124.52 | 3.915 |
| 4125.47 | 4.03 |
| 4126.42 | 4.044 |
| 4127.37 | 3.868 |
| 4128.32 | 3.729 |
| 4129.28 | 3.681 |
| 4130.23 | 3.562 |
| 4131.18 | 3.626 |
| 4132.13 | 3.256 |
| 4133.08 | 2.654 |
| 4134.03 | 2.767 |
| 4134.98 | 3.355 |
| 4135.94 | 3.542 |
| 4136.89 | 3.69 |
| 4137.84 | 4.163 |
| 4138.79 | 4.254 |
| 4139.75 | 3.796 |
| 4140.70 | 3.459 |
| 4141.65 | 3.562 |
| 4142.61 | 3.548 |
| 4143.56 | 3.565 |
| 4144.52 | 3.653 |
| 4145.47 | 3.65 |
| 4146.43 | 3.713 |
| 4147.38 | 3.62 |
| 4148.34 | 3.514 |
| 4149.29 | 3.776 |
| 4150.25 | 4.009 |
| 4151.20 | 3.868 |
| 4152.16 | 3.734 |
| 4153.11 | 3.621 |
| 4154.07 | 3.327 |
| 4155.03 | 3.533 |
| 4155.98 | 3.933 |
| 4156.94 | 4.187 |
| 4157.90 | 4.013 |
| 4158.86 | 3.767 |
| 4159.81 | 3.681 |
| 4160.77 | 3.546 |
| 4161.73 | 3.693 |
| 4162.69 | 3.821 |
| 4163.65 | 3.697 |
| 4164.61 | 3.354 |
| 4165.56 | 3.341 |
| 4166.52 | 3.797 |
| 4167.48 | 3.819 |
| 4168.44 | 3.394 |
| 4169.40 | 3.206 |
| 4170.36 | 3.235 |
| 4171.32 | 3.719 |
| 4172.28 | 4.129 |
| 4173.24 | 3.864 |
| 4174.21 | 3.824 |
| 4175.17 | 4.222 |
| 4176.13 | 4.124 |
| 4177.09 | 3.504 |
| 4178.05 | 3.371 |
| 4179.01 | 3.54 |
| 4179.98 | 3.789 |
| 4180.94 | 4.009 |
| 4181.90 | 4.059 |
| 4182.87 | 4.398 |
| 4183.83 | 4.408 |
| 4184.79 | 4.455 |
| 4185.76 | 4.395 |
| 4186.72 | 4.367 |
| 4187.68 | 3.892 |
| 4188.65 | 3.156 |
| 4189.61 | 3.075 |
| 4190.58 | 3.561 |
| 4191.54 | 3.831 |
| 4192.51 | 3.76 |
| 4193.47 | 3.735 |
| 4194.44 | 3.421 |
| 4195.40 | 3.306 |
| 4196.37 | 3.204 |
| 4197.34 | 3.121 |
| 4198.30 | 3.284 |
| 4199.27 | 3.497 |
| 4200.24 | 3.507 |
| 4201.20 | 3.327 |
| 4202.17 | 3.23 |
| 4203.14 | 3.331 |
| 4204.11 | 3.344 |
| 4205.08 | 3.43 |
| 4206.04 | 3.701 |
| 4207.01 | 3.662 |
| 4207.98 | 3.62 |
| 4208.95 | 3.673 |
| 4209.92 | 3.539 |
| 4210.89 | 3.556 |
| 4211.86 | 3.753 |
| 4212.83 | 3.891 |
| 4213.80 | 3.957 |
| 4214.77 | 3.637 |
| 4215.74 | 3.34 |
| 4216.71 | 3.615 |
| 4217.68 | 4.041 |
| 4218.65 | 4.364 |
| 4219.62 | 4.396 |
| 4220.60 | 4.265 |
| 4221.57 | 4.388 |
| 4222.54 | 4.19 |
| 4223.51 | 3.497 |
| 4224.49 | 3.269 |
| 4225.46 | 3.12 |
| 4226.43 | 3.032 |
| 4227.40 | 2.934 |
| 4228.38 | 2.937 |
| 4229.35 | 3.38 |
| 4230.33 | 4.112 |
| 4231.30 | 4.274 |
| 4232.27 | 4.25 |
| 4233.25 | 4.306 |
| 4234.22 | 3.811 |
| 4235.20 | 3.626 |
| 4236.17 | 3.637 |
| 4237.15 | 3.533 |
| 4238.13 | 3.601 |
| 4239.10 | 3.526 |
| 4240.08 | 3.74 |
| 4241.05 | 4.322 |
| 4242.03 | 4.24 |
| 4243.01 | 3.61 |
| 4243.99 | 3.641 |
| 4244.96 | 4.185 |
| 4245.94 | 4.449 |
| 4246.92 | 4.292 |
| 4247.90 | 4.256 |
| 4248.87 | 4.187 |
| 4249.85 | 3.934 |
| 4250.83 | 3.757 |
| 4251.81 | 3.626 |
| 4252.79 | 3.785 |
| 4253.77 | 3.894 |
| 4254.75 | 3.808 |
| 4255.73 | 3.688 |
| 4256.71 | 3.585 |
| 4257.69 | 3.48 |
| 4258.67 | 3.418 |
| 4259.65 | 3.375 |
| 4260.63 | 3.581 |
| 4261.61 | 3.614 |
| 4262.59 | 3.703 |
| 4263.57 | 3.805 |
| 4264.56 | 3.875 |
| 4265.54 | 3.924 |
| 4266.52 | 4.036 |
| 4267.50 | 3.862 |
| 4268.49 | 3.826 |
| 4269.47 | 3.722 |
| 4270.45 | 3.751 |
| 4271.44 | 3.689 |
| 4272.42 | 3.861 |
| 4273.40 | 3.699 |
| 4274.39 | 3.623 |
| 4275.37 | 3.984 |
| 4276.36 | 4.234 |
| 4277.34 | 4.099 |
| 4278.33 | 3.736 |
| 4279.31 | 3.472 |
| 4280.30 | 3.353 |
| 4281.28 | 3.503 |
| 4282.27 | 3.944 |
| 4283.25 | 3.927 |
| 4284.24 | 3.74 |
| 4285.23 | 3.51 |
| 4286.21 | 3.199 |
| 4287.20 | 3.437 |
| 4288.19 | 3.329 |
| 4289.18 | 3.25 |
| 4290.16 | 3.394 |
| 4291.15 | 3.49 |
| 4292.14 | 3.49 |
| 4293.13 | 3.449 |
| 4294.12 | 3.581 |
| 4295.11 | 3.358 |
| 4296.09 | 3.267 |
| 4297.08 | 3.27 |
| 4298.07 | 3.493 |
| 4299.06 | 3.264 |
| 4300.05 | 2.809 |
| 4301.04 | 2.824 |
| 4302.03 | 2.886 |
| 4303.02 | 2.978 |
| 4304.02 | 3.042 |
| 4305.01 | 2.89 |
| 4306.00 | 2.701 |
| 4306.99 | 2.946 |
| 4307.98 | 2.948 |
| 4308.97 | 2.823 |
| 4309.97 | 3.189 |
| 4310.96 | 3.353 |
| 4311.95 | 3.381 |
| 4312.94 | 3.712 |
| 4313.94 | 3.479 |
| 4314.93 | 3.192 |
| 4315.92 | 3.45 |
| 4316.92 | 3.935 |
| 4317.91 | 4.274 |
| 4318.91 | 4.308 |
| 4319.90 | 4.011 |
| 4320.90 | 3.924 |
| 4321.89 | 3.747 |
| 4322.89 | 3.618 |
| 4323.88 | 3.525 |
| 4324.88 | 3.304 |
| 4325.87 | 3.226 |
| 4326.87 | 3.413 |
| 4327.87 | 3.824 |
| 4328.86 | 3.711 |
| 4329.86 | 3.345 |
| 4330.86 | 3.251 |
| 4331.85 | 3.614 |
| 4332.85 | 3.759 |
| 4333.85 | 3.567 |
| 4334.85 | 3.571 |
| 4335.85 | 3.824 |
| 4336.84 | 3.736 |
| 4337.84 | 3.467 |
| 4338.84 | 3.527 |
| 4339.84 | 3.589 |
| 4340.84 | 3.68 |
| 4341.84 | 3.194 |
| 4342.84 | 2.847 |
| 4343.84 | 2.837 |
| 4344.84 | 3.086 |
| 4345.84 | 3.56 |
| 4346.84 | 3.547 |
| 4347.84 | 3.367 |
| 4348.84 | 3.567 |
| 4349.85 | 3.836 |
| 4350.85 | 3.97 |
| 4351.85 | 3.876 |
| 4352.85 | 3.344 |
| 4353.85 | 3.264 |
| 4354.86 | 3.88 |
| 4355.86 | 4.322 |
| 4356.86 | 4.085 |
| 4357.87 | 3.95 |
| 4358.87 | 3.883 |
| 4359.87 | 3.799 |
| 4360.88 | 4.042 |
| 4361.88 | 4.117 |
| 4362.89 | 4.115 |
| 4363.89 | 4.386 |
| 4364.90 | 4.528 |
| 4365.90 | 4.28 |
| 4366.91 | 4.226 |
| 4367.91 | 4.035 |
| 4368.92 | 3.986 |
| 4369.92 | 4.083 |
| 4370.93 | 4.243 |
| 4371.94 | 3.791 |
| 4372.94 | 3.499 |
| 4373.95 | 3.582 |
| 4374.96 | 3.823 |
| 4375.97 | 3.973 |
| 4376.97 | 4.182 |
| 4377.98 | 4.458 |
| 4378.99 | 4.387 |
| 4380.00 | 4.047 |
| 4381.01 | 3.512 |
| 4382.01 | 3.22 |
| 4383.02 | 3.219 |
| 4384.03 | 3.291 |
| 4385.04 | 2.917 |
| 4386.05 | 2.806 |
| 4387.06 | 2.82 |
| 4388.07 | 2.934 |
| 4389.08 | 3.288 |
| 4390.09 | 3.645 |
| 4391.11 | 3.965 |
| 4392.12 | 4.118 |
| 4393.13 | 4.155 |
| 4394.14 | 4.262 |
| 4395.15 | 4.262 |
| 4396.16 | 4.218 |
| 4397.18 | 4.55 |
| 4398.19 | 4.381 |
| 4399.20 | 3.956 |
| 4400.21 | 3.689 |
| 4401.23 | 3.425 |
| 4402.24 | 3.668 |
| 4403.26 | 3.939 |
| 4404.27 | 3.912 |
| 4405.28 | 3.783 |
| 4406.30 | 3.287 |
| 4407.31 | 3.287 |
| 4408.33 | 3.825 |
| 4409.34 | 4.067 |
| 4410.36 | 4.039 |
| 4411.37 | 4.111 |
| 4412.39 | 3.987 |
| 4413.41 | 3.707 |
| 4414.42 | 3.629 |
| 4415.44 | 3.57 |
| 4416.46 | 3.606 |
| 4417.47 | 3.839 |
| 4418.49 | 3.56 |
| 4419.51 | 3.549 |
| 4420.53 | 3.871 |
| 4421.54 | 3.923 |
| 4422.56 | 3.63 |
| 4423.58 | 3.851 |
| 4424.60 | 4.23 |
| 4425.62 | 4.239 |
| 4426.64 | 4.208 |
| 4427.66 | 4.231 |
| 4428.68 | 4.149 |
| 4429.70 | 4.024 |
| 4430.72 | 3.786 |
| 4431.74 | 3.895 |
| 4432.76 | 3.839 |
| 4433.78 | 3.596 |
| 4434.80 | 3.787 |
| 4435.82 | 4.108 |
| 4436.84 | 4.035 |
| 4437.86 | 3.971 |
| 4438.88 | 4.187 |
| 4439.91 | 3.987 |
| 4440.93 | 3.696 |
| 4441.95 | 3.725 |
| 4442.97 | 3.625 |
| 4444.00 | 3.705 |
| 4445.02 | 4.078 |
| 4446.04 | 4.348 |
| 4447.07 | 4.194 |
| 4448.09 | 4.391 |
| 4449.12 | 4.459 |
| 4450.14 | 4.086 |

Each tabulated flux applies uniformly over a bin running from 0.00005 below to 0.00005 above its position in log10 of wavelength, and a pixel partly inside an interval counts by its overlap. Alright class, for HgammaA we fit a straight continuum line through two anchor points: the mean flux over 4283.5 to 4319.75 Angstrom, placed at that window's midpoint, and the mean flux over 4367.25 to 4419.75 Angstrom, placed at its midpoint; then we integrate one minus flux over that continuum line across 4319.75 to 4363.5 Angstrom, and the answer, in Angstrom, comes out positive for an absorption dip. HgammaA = -1.28 Angstrom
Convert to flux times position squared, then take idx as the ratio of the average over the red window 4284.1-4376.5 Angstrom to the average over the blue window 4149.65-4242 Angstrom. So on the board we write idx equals 1.03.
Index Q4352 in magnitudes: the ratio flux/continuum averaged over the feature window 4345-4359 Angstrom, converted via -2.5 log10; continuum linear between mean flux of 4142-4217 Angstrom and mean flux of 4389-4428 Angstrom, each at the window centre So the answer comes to 0.03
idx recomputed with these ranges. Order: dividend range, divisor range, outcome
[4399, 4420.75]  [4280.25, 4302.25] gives 1.16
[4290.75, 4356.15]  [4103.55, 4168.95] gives 1.04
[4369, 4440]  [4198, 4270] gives 1.11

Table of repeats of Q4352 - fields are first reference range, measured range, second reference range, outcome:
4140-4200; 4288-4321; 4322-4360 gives 0.082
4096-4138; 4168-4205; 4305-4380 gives -0.041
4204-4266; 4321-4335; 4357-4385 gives 0.099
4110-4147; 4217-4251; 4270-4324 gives -0.097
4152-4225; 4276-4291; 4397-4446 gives 0.052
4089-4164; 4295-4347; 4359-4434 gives 0.116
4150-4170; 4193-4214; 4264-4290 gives 0.058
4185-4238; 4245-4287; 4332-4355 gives -0.055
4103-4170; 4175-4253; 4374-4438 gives -0.027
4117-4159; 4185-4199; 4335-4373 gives 0.034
